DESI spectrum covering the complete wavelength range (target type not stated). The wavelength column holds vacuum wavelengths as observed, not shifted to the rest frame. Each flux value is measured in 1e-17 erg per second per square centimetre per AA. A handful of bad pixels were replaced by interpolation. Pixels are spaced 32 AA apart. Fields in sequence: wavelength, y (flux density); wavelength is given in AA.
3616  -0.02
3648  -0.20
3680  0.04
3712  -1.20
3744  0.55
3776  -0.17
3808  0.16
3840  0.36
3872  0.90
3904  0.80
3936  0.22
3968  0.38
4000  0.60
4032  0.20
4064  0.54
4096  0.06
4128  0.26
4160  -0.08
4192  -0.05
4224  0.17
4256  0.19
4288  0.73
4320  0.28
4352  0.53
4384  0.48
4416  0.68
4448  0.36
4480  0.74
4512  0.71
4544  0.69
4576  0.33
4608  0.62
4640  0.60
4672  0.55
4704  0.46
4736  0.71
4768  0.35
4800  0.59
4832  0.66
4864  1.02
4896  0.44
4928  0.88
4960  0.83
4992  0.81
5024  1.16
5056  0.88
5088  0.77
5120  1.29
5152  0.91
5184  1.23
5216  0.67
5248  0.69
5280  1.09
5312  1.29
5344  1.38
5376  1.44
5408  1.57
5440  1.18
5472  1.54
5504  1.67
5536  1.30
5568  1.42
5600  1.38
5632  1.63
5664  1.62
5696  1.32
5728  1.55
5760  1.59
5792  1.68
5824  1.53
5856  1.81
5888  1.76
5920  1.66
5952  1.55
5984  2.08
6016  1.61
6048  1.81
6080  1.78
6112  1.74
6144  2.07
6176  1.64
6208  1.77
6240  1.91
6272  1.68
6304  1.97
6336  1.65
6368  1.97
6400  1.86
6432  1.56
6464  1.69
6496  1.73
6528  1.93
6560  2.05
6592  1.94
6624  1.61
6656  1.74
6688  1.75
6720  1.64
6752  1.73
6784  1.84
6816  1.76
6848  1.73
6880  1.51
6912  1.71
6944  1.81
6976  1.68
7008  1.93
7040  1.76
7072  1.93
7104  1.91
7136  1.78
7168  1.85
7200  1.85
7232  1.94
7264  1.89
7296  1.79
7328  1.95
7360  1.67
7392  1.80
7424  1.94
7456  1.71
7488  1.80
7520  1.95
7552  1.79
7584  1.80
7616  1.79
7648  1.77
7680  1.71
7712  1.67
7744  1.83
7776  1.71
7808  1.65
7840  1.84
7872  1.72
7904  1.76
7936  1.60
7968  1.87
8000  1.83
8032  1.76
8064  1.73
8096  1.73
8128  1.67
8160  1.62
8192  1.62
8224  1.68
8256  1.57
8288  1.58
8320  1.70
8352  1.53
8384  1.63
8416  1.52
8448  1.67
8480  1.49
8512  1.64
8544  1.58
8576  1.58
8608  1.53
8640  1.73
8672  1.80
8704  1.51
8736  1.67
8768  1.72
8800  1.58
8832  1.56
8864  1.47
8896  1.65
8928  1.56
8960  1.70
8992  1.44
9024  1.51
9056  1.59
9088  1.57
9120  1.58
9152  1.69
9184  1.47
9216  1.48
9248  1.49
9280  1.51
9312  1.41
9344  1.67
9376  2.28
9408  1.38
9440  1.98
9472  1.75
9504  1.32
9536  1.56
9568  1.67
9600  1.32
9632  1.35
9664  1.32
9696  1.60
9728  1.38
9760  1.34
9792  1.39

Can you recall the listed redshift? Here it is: 0.325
